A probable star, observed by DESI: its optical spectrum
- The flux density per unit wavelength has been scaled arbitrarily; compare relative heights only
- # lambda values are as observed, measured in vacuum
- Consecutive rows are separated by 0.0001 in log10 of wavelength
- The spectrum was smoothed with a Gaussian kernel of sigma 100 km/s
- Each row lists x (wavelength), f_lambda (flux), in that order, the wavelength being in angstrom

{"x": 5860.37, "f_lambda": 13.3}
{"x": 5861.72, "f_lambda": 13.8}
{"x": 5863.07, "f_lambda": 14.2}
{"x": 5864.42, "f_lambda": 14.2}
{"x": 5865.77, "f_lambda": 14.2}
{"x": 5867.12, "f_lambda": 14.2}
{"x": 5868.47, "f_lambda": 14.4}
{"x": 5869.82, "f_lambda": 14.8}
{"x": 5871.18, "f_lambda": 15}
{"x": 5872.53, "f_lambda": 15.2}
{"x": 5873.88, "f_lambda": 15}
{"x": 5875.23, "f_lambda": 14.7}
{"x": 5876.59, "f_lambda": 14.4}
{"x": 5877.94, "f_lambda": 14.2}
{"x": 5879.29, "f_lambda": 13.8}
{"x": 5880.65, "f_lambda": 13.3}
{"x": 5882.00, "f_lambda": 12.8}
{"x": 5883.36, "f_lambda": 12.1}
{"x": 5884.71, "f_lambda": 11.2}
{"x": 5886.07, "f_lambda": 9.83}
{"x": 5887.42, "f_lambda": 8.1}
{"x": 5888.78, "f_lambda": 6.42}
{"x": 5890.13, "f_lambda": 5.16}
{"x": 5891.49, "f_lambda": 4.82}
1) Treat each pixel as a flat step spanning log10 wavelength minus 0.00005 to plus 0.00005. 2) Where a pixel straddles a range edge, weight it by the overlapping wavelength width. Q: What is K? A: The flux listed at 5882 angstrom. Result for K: 12.8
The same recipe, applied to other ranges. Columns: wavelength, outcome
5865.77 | 14.2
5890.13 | 5.16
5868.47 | 14.4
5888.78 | 6.42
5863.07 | 14.2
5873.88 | 15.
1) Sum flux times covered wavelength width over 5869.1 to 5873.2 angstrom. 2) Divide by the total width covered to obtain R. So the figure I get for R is 15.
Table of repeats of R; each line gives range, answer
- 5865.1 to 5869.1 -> 14.3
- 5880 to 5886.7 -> 11.9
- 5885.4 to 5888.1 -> 8.97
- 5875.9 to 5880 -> 14.1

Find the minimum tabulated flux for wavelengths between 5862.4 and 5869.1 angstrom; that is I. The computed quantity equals 14.2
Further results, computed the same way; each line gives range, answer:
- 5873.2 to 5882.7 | 12.8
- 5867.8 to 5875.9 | 14.4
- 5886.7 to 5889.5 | 6.42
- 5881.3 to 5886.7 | 9.83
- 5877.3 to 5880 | 13.8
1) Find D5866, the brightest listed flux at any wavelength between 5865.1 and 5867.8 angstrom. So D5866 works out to 14.2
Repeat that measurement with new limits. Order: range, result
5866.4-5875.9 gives 15.2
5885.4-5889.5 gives 9.83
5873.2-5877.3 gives 15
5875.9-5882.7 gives 14.4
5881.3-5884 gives 12.8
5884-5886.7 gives 11.2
